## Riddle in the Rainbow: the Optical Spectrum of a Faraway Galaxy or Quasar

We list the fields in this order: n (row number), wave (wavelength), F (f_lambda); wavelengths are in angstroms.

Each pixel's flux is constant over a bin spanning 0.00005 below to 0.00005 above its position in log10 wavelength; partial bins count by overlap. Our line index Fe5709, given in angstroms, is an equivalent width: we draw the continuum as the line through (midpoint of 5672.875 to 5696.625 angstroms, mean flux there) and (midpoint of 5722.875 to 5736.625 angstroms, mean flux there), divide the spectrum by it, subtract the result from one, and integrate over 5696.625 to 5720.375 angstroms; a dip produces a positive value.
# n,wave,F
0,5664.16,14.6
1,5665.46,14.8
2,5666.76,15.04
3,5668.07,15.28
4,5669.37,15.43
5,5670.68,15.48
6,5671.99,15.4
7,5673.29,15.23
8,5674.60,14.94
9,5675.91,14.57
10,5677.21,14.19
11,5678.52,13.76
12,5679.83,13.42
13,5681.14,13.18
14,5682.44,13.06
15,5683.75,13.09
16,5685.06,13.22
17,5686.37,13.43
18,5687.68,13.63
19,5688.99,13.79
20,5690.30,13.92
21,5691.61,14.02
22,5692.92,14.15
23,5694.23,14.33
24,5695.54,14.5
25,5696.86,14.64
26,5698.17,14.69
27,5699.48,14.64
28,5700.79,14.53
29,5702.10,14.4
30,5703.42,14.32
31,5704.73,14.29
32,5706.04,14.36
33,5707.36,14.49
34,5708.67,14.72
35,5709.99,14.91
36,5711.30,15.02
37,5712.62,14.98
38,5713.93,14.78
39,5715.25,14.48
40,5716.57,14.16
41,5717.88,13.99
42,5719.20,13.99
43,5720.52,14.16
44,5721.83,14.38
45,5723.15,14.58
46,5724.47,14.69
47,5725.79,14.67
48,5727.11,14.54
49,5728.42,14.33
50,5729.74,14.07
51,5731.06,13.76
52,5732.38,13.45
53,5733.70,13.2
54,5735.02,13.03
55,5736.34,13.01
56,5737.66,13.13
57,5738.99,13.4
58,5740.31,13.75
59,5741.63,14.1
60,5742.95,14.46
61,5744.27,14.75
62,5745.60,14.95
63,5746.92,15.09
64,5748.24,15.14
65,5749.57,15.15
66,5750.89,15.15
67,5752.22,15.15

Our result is -1.0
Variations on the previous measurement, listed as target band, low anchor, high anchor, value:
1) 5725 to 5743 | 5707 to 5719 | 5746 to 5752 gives 1.4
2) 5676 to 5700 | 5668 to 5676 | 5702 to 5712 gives 1.7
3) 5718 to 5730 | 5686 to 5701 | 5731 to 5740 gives -0.8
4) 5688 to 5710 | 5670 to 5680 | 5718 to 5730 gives 0.2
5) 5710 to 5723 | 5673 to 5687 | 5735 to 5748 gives -0.5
